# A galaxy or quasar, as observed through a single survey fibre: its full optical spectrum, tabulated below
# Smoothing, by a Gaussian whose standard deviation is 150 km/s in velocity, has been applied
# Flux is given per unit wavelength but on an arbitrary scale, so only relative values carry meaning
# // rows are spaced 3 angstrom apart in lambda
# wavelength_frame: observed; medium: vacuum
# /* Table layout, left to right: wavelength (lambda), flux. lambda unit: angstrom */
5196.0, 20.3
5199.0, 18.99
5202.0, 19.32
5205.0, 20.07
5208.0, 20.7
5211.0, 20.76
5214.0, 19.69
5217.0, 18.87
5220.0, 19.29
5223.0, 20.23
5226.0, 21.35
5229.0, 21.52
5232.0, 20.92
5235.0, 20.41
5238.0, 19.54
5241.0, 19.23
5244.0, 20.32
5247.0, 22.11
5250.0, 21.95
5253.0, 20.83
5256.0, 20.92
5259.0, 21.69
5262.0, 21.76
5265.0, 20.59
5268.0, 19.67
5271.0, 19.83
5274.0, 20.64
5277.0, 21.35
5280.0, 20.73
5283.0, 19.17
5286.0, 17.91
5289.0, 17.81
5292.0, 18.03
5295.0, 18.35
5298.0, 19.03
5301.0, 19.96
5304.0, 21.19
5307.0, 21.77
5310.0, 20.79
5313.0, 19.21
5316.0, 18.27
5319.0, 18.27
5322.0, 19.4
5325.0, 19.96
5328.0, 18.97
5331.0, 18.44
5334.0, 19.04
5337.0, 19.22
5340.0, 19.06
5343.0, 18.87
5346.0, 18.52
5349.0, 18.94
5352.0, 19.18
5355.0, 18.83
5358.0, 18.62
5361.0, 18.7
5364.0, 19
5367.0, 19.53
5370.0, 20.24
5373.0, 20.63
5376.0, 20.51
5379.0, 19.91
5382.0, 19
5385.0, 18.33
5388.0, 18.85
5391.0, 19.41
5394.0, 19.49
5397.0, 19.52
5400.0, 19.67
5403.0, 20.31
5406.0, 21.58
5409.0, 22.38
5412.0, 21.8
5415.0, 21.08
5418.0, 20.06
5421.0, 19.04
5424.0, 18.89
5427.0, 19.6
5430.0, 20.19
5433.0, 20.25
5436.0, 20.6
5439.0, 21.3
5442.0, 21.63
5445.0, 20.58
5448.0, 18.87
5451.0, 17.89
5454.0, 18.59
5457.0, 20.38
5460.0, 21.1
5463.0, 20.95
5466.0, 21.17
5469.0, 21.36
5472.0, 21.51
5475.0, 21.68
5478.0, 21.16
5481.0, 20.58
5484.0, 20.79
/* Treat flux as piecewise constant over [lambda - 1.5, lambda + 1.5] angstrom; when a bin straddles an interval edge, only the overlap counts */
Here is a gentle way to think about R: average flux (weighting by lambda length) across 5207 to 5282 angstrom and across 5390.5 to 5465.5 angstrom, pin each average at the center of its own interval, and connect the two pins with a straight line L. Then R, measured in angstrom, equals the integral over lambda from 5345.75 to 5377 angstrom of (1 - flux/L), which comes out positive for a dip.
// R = 1.5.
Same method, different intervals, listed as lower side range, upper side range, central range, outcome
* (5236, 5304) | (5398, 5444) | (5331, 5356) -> 1.70 angstrom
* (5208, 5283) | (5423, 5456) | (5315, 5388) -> 3.78 angstrom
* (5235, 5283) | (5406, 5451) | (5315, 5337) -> 1.74 angstrom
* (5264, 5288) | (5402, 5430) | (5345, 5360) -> 1.05 angstrom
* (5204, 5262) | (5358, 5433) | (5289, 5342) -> 2.43 angstrom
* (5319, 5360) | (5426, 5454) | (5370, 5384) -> -0.44 angstrom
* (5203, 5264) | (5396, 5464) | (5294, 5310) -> 0.24 angstrom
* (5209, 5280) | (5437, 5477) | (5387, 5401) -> 0.79 angstrom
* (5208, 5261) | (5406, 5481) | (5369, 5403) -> 1.53 angstrom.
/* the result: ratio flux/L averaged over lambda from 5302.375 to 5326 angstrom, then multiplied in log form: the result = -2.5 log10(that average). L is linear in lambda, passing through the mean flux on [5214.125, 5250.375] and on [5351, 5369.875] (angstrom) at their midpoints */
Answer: -0.017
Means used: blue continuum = 20.4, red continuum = 19.1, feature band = 19.9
